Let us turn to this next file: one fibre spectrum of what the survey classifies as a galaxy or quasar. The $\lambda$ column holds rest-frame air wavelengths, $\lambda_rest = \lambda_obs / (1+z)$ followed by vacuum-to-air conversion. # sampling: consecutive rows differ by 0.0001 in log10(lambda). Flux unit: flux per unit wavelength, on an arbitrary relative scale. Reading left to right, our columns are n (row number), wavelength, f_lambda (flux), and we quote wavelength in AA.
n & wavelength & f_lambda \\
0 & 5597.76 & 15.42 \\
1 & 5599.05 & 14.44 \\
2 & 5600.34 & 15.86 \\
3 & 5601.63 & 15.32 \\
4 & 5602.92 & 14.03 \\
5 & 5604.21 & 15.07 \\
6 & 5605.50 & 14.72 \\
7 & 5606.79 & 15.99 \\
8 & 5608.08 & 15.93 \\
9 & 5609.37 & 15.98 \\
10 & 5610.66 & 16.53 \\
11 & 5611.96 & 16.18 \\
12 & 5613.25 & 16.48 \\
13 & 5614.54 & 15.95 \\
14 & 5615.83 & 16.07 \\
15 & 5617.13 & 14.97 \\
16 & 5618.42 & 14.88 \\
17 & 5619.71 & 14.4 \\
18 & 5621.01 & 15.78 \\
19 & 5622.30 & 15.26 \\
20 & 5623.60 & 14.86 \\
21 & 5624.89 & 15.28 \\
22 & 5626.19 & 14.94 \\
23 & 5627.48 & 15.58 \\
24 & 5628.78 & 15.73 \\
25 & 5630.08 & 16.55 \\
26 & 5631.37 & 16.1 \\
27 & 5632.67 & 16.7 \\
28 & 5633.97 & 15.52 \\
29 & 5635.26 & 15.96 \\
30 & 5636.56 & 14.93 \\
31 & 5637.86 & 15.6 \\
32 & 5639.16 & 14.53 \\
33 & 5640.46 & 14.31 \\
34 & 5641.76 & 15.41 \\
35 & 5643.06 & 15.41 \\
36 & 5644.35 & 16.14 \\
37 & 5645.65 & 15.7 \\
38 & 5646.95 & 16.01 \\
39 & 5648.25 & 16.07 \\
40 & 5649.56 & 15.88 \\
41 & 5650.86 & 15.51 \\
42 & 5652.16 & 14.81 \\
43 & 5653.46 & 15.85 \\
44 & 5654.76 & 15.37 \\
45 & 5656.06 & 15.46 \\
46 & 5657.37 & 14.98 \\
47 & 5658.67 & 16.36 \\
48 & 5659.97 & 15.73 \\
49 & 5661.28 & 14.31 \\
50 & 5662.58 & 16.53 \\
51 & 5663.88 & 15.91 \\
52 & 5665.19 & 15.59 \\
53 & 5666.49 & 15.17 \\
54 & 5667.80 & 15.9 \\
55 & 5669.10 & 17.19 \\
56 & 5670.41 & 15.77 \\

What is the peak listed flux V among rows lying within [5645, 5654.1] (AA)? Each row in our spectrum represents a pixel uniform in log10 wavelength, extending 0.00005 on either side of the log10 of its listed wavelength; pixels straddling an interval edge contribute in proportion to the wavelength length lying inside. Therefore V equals 16.07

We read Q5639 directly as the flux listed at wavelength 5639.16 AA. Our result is 14.53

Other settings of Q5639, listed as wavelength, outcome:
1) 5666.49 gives 15.17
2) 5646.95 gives 16.01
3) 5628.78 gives 15.73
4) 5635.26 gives 15.96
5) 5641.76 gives 15.41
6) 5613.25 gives 16.48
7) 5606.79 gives 15.99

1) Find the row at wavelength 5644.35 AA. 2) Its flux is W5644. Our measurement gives 16.14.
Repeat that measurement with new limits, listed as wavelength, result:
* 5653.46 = 15.85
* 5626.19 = 14.94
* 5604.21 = 15.07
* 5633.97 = 15.52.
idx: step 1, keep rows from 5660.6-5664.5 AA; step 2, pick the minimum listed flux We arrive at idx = 14.31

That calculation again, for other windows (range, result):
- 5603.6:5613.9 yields 14.72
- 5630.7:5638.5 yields 14.93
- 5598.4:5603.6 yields 14.03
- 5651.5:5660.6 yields 14.81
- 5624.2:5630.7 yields 14.94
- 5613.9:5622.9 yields 14.4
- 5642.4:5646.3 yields 15.41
